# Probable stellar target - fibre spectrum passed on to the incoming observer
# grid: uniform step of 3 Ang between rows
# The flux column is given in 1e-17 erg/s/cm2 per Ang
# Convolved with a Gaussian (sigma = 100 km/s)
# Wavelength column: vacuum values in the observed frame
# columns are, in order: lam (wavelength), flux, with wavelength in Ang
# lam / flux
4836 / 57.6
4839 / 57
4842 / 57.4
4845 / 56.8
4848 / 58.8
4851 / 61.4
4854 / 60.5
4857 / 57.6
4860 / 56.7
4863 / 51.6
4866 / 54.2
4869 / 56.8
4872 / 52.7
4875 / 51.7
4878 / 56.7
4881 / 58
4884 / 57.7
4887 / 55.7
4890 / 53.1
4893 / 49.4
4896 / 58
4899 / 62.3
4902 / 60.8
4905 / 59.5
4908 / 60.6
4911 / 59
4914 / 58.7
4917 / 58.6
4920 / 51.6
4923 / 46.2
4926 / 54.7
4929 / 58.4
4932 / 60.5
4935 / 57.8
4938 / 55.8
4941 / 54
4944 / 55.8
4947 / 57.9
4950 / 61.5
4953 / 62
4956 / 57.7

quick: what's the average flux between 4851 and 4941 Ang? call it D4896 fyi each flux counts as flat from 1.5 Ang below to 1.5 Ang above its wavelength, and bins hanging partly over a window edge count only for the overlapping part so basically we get 56.4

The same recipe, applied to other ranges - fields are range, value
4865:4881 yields 54.8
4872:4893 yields 54.8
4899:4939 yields 57.3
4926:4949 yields 57.1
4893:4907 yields 59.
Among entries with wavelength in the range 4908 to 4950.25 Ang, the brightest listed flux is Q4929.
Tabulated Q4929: 61.5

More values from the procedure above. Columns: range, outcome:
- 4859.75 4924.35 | 62.3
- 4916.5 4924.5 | 58.6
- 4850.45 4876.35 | 61.4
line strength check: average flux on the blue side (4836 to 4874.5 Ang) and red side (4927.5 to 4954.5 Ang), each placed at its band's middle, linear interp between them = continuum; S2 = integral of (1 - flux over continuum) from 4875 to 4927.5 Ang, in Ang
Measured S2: 1.0 Ang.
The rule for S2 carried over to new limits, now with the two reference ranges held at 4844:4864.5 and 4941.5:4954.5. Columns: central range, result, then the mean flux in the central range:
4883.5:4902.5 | 0.6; 56.4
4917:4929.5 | 1.2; 53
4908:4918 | -0.1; 59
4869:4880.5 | 0.7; 54.5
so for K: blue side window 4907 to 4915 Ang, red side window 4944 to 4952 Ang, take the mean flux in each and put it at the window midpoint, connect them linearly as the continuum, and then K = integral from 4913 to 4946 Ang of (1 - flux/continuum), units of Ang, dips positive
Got 2.0 Ang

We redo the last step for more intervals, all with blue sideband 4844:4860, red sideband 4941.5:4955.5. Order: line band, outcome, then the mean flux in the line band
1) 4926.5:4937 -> 0.1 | 58.4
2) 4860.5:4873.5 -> 1.1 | 54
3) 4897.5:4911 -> -0.4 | 60.6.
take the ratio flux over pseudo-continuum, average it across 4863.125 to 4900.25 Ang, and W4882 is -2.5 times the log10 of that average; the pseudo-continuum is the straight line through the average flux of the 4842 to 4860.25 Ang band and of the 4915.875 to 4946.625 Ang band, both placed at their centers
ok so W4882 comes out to 0.04 mag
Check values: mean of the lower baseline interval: 58.7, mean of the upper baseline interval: 55.4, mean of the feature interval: 55.3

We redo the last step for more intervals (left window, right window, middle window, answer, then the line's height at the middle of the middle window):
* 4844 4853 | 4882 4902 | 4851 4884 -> 0.04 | 58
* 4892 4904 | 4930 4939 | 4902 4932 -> 0.02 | 58.1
